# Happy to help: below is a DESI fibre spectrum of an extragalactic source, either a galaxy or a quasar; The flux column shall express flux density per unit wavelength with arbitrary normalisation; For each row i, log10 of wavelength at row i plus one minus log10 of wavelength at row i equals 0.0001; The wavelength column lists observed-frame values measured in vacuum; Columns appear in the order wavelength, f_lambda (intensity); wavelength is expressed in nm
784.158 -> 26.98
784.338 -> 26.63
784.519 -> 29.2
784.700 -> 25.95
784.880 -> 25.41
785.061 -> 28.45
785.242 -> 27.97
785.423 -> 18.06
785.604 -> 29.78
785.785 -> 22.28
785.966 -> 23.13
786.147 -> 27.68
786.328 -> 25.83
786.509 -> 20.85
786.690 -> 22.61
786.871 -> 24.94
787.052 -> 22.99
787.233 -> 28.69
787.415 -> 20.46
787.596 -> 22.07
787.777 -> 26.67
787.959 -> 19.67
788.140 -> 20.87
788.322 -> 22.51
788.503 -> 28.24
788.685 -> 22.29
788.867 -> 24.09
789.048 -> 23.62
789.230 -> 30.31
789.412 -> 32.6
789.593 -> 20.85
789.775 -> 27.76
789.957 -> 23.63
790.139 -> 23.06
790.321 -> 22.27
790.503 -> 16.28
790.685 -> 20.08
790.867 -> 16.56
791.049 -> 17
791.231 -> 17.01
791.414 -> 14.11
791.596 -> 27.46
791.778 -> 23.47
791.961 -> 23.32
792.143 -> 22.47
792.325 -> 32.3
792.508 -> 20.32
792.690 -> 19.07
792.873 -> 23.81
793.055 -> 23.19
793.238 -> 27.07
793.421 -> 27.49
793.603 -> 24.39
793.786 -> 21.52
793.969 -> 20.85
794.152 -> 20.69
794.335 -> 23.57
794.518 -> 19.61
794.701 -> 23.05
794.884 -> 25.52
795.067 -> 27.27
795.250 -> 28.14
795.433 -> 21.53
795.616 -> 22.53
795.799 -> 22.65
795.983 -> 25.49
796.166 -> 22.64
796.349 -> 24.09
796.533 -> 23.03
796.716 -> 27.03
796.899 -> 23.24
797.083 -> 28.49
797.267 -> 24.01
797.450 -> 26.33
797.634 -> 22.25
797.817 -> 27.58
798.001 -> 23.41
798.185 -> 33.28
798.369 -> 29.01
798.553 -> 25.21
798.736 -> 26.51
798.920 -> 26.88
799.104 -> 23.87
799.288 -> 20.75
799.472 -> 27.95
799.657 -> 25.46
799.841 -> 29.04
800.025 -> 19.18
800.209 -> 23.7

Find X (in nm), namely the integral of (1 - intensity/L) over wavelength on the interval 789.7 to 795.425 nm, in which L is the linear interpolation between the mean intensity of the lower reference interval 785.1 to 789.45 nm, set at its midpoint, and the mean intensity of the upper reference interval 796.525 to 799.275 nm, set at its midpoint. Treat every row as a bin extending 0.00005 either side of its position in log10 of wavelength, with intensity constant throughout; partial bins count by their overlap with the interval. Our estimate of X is 0.59 nm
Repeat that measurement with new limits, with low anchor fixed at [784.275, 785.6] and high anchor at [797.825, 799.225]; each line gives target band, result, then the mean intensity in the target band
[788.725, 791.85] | 0.48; 22.4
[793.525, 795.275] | 0.22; 23.3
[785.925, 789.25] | 0.29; 24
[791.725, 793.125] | 0.16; 23.5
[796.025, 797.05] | 0.09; 24.3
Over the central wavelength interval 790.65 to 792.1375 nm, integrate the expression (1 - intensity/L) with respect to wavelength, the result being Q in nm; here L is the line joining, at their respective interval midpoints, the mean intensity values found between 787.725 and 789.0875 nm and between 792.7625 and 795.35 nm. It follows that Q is 0.23 nm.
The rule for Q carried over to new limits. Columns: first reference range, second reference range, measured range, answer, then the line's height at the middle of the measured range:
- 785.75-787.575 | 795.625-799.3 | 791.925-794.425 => 0.120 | 24.8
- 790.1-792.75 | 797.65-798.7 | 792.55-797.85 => 0.112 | 24.5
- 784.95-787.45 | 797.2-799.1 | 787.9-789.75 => 0.024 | 25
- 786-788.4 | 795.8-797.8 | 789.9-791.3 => 0.264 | 23.9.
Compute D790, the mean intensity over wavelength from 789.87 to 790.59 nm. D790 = 21.3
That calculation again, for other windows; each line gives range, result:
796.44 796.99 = 24.4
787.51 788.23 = 22.3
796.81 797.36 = 25.2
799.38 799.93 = 27.4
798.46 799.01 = 26.2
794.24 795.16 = 23.8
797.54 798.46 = 27.1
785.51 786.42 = 25.7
